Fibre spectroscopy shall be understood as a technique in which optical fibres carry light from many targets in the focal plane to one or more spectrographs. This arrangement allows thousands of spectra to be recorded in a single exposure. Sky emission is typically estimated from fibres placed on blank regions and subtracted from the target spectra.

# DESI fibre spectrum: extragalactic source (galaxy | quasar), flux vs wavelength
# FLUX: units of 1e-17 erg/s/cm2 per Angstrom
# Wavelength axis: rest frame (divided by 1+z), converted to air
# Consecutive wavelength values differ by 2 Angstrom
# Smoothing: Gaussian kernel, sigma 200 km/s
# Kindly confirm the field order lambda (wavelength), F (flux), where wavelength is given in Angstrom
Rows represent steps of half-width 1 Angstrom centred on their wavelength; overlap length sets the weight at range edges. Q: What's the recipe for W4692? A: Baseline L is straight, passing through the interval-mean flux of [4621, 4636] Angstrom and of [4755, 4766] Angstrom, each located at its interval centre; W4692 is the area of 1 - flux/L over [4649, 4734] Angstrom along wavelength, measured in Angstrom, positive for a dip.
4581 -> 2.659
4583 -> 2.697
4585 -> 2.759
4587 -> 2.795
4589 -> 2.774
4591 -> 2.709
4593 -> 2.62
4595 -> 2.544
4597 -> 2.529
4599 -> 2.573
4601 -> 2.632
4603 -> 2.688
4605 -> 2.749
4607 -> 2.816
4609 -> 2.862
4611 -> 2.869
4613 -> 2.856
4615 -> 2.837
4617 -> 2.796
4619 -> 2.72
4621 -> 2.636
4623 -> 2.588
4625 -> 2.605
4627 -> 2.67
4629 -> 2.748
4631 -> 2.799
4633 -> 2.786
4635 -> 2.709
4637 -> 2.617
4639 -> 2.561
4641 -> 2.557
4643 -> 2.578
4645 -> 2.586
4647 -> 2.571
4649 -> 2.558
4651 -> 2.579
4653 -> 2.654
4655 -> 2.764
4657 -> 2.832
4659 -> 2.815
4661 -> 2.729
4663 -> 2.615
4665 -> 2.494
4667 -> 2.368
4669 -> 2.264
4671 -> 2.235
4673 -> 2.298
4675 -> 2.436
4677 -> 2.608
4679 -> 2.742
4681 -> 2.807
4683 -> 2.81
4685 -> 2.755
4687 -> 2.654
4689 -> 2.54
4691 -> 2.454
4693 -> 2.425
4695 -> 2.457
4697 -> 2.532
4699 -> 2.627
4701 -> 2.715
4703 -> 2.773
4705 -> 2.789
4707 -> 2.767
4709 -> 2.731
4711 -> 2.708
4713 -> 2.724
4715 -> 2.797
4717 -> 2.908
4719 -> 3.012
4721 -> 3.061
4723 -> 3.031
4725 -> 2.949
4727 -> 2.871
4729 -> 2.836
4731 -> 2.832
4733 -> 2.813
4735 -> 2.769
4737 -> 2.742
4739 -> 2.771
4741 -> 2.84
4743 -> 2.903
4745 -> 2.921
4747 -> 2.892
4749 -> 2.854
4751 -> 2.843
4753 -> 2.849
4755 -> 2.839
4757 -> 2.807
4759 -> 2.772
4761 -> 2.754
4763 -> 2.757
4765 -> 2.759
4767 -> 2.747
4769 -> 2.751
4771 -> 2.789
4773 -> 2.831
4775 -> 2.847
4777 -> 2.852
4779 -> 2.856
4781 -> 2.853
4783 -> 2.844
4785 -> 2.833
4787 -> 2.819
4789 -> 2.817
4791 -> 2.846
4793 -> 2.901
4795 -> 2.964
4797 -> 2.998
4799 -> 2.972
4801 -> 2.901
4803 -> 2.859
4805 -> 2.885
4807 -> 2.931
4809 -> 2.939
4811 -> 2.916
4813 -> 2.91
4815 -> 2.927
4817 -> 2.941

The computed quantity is 1.6 Angstrom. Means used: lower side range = 2.7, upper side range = 2.78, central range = 2.68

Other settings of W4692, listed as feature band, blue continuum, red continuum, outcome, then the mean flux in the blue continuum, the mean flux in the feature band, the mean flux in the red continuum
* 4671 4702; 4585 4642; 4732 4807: 2.1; 2.7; 2.58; 2.84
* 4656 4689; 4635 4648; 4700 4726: 1.3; 2.59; 2.59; 2.84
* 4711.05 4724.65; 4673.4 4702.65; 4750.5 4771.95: -1.2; 2.61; 2.91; 2.79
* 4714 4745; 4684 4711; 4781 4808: -1.8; 2.64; 2.88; 2.89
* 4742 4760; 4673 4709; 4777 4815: -0.5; 2.63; 2.85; 2.89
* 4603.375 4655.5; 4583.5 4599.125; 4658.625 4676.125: -2.6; 2.67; 2.69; 2.46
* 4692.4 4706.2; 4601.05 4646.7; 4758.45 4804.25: 0.7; 2.71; 2.62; 2.84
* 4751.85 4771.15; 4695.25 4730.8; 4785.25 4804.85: 0.5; 2.81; 2.78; 2.89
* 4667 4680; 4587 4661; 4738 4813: 1.5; 2.69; 2.43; 2.85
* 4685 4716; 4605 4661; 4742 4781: 1.3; 2.7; 2.65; 2.82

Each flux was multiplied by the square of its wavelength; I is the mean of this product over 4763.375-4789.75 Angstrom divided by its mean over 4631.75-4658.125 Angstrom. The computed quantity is 1.1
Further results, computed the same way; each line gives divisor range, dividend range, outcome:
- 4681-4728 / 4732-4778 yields 1.05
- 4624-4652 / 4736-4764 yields 1.12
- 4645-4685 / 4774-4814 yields 1.18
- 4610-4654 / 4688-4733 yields 1.06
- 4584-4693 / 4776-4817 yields 1.17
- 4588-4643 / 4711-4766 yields 1.11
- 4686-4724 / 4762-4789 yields 1.06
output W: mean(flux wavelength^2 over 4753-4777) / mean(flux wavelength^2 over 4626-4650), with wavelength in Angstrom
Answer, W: 1.11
